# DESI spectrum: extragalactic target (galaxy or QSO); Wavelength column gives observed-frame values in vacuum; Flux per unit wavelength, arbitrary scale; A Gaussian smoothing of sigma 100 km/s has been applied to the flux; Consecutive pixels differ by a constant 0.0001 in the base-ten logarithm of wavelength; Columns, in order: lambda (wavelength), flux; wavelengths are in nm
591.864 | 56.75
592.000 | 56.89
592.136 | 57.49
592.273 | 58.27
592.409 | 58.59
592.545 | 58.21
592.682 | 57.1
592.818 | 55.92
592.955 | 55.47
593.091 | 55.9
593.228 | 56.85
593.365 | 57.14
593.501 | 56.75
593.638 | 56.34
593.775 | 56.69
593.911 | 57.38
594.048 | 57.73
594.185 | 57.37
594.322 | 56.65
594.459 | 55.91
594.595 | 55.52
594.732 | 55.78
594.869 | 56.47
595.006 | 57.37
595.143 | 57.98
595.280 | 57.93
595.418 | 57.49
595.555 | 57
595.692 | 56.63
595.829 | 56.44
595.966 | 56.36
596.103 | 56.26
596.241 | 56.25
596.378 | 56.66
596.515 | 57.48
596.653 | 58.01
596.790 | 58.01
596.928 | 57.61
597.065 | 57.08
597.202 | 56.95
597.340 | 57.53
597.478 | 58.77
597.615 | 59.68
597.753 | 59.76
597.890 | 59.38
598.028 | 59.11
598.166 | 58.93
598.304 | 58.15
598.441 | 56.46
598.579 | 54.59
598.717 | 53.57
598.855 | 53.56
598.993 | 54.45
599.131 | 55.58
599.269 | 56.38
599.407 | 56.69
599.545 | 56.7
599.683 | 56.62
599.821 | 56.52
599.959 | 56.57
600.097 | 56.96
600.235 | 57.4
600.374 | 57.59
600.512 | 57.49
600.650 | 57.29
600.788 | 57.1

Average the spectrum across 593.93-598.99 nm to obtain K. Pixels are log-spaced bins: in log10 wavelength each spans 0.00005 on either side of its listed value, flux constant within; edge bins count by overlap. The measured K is 57.1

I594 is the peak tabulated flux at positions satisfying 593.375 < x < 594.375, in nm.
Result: 57.73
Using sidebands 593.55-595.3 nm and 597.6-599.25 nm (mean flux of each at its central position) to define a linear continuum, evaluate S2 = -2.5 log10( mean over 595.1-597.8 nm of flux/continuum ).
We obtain -0.01 mag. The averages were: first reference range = 56.8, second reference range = 56.8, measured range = 57.5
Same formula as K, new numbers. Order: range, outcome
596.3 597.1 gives 57.5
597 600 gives 57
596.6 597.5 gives 57.6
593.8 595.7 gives 57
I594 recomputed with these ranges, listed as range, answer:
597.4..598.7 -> 59.76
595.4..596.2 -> 57.49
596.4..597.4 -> 58.01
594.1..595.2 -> 57.98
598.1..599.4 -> 58.93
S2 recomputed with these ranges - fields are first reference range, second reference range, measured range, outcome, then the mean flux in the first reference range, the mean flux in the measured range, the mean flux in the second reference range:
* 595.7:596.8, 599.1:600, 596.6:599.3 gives -0.01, 56.9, 57.2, 56.5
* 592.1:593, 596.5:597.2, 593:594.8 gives 0.01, 57.3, 56.6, 57.6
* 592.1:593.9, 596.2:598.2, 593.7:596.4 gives 0.01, 57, 56.8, 58.1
